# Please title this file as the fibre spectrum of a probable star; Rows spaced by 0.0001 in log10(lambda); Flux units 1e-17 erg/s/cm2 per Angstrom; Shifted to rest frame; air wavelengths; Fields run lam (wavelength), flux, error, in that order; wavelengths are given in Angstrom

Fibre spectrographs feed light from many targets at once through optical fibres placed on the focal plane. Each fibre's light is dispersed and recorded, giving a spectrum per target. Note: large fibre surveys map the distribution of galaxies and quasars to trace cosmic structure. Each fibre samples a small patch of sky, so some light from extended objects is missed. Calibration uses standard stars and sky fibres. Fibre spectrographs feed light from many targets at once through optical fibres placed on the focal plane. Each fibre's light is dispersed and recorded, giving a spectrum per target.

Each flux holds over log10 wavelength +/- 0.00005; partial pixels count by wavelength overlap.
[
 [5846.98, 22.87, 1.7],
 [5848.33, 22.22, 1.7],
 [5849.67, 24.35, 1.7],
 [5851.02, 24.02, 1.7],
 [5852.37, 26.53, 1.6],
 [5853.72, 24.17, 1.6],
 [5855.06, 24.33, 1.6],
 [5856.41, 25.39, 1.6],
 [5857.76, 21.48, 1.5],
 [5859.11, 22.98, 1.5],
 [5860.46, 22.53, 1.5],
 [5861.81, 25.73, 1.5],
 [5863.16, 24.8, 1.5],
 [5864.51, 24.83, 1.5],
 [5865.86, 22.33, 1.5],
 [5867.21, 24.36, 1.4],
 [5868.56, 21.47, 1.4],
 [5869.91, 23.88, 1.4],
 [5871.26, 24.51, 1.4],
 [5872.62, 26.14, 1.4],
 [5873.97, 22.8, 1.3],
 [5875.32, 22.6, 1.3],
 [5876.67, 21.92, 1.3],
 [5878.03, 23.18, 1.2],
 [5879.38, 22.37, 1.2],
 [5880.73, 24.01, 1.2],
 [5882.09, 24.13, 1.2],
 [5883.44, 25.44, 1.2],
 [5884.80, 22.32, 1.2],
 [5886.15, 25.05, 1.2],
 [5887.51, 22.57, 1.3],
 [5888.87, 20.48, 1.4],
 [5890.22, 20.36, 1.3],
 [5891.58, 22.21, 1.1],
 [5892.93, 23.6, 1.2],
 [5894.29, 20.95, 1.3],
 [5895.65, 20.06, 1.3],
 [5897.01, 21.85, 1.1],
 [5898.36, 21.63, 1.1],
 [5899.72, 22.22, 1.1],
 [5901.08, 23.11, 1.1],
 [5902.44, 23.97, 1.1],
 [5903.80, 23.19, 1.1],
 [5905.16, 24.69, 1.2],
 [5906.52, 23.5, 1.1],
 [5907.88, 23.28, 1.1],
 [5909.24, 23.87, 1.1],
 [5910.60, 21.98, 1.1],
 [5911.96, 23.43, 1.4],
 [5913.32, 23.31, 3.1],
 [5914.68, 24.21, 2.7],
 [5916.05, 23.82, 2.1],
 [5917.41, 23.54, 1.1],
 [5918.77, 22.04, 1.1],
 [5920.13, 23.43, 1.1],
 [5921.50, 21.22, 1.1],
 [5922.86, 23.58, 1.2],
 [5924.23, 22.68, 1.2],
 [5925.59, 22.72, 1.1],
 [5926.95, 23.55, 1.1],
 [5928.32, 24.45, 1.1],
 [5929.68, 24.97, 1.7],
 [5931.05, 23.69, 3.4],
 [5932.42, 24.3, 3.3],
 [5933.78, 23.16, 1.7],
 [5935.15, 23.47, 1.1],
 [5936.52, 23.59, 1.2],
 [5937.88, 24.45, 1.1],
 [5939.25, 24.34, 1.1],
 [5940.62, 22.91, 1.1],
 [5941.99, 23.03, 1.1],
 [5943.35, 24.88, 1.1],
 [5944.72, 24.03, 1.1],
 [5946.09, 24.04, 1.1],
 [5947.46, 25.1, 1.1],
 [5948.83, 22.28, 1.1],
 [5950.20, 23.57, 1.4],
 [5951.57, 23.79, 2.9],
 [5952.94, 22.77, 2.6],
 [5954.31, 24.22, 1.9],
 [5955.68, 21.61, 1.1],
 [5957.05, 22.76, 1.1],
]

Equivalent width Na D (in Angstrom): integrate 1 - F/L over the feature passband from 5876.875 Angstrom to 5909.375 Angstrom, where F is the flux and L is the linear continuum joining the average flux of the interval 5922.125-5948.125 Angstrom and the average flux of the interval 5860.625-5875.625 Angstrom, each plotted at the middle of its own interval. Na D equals 1.5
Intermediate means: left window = 23.9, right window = 23.8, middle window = 22.8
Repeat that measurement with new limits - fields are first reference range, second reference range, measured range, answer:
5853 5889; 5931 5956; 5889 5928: 1.4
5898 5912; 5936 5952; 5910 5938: 0.1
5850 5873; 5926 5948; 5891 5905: 1.0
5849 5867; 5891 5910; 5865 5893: 0.4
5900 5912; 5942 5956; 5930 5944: -0.1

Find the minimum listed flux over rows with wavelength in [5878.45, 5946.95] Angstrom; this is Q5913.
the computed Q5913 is 20.06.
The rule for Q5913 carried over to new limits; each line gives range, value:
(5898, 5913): 21.63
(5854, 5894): 20.36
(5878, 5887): 22.32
